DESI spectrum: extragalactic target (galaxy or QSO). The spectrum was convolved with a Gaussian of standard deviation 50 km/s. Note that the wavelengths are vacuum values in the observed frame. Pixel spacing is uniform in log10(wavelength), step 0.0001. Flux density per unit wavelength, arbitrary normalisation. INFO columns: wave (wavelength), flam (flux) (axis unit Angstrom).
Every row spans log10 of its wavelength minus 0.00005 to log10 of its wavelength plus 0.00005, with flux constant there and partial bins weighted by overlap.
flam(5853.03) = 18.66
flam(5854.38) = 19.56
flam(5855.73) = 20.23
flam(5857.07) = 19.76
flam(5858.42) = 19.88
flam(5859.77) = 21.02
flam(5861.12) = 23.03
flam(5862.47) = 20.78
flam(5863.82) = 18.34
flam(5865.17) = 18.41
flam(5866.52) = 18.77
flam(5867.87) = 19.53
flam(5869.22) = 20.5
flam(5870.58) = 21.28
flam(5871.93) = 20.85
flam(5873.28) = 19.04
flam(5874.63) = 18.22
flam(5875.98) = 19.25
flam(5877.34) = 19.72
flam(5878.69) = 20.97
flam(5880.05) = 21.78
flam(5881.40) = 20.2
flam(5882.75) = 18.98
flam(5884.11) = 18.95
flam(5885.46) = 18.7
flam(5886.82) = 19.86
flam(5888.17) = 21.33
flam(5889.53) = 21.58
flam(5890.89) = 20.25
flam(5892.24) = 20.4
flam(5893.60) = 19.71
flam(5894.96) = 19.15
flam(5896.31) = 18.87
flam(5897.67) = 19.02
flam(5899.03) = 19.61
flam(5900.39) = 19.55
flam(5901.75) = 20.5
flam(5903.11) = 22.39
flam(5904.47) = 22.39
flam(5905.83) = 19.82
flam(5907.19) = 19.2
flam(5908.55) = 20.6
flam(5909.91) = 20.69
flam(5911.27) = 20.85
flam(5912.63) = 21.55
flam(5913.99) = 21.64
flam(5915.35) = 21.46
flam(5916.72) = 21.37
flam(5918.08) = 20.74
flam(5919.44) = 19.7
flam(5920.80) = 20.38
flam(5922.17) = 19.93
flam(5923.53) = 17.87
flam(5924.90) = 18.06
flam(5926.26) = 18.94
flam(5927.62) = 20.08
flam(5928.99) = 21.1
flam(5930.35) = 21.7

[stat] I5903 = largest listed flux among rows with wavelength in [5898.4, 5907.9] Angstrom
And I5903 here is 22.39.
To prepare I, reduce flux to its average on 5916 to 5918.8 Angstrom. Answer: 21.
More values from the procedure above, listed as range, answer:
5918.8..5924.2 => 19.5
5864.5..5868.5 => 18.9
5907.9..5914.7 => 21.1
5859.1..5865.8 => 20.3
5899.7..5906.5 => 20.9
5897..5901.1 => 19.4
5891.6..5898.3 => 19.4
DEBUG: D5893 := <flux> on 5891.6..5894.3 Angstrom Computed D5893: 20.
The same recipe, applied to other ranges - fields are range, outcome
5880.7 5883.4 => 19.7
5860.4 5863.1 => 21.9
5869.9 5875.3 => 19.9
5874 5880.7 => 20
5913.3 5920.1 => 21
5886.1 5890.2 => 20.9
